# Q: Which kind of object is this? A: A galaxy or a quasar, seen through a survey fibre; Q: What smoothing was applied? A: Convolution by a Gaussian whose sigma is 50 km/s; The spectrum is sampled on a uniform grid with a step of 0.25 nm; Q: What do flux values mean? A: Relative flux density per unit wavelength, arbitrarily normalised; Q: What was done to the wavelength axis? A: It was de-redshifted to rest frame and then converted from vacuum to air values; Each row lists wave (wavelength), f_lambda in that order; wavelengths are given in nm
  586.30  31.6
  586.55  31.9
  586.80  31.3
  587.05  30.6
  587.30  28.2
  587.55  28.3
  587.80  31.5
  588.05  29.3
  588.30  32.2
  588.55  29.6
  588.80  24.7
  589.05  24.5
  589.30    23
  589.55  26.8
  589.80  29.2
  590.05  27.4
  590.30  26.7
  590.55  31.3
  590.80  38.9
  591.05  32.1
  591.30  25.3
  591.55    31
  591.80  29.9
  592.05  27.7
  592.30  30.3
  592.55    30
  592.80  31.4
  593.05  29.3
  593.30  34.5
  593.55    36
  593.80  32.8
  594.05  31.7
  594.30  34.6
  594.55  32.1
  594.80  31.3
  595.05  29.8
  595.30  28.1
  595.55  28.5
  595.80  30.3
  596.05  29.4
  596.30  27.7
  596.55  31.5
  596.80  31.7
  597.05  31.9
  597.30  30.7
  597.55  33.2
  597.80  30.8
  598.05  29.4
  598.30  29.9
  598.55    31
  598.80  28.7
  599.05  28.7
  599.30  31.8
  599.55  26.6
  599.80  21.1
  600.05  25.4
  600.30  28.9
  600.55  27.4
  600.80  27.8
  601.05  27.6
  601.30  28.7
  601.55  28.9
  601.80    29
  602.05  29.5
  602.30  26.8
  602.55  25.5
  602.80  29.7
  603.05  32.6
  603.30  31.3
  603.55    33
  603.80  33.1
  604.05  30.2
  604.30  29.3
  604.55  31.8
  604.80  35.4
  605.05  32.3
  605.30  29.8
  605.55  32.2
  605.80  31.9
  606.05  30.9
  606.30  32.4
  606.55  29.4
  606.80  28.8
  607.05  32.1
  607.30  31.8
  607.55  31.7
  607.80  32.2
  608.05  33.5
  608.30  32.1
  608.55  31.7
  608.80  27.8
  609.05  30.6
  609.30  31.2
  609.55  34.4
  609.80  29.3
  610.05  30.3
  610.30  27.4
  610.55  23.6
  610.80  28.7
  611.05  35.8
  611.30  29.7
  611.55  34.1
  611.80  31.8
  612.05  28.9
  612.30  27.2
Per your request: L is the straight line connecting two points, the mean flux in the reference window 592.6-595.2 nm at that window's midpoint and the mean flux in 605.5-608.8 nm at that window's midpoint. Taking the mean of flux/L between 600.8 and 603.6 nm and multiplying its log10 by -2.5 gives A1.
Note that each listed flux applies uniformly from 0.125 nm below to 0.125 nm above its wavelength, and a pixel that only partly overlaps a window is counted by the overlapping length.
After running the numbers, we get 0.09 mag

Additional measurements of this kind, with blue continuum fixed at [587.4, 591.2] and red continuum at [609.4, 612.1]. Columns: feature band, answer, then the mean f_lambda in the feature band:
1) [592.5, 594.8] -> -0.11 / 32.5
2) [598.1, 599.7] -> 0.01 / 29.3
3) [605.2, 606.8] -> -0.03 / 30.9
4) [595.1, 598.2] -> -0.03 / 30.3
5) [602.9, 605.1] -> -0.07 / 32.1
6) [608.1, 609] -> -0.02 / 30.8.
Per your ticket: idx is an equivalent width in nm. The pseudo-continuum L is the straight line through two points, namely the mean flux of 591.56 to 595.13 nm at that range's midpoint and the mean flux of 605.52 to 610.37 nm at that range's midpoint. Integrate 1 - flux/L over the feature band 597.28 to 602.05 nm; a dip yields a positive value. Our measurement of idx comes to 0.40 nm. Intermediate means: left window 31.5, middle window 28.7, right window 31.1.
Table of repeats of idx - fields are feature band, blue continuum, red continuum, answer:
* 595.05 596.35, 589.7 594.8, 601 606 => 0.08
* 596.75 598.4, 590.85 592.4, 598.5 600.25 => -0.18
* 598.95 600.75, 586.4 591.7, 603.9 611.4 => 0.18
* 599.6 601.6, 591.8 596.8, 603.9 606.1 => 0.28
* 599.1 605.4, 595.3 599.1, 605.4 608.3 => 0.32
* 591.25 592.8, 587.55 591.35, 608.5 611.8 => -0.02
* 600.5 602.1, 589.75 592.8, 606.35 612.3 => 0.10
